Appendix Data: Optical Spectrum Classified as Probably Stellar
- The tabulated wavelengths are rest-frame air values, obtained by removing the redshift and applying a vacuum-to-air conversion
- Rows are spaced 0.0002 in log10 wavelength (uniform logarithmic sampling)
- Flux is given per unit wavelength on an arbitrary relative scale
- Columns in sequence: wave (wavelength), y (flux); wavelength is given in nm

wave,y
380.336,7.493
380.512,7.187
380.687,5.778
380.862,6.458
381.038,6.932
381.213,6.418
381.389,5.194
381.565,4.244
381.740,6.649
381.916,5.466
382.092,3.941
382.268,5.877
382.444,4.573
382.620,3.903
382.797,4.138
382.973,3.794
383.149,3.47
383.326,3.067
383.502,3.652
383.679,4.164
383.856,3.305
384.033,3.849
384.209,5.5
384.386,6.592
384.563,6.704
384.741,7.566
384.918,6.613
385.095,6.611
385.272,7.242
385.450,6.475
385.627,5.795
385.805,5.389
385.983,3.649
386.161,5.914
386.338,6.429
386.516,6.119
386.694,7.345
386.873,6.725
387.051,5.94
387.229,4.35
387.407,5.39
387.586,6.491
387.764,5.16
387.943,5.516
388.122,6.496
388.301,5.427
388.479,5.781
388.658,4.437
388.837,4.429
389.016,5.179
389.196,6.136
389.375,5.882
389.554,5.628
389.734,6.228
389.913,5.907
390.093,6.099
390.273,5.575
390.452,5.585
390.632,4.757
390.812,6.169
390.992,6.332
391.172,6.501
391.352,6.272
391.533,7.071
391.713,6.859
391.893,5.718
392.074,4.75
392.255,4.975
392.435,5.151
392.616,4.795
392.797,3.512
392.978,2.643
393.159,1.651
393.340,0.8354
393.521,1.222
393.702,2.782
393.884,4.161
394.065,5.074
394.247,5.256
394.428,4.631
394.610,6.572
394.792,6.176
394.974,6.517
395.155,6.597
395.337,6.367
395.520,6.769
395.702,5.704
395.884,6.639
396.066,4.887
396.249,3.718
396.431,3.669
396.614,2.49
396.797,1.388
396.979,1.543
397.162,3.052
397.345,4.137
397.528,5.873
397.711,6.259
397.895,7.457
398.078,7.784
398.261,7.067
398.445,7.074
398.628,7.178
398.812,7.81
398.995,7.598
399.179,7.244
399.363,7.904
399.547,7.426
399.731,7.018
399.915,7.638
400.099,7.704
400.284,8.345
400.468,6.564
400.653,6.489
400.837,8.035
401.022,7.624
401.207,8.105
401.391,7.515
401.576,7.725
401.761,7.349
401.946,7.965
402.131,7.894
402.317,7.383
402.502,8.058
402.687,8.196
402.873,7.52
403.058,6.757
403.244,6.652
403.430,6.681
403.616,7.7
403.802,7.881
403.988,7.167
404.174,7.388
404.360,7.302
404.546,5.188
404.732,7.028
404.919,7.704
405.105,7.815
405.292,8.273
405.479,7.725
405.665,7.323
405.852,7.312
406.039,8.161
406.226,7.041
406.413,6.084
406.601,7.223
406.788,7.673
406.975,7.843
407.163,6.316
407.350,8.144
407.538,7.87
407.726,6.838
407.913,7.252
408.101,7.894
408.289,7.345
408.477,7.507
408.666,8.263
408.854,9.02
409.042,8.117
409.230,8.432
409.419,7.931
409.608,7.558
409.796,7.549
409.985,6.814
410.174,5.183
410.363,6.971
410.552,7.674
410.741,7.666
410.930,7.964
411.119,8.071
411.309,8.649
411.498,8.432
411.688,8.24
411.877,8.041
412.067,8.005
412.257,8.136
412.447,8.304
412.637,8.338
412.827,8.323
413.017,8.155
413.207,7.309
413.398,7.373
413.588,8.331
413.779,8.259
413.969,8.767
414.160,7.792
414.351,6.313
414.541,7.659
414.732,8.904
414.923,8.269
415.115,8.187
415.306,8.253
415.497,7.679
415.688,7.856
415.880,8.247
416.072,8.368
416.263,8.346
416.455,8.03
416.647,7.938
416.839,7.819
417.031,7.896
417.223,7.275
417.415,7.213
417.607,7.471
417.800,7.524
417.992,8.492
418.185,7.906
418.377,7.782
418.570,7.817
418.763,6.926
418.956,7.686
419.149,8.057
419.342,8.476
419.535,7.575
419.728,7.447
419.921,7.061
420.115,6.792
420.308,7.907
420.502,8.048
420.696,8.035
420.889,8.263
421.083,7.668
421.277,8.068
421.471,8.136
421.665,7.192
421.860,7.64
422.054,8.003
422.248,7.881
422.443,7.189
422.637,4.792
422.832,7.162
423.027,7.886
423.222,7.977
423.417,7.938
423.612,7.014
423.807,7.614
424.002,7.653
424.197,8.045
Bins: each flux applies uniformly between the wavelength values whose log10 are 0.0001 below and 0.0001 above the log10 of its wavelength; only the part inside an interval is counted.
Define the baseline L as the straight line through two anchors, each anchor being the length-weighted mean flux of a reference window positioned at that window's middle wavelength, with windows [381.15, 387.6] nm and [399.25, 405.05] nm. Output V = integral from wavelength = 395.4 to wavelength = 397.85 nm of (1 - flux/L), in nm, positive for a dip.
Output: 0.86 nm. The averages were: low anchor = 5.35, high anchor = 7.42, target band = 4.4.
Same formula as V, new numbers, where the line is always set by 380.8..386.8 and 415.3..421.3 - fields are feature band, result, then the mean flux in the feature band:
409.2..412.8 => -0.24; 7.79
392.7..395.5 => 0.82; 4.33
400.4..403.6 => -0.38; 7.45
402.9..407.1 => -0.24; 7.27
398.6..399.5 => -0.16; 7.57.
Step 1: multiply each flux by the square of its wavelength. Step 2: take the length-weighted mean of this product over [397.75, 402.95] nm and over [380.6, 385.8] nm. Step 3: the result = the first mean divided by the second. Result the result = 1.6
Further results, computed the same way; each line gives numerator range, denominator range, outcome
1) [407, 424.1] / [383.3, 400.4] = 1.57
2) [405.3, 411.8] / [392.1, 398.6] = 1.72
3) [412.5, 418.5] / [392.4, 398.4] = 1.89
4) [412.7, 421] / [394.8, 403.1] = 1.31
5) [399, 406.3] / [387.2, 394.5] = 1.57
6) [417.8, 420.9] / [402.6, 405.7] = 1.14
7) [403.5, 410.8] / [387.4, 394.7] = 1.59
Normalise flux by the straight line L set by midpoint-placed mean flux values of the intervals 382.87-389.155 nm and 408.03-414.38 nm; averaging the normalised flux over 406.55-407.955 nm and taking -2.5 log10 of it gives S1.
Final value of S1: 0.01 mag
